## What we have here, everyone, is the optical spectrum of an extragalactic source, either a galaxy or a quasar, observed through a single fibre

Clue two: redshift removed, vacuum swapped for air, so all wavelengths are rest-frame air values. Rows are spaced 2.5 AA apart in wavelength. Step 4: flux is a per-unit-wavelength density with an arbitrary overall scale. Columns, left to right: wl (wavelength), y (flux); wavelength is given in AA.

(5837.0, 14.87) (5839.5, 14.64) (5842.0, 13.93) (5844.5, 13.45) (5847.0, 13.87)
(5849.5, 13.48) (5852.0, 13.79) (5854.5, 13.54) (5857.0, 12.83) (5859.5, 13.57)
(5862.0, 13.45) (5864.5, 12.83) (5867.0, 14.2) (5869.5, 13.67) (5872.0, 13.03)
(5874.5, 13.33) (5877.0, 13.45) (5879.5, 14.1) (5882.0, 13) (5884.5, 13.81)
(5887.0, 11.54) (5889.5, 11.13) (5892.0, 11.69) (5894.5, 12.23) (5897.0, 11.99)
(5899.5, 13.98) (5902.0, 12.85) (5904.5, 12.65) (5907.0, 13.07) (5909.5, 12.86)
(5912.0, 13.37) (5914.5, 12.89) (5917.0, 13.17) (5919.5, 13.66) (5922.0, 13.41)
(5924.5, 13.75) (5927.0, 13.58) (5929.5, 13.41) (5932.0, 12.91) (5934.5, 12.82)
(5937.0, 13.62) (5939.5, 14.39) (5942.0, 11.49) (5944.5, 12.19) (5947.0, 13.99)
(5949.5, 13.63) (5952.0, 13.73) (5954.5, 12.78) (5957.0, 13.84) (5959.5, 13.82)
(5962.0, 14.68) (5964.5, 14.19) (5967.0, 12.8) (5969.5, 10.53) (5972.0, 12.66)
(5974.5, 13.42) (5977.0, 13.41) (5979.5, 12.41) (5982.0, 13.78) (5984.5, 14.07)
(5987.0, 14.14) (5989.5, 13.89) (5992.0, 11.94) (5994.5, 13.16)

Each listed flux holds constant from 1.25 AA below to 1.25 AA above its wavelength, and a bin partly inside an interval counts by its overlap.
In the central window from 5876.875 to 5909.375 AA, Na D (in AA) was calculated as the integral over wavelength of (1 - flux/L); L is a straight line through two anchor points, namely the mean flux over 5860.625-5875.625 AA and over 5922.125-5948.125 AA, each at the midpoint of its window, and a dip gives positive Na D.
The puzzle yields 1.5 AA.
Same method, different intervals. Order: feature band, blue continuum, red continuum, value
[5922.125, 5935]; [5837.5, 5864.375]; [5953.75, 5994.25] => 0.1 AA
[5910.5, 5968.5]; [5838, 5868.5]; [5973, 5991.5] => 0.7 AA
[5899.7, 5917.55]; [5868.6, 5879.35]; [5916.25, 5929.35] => 0.6 AA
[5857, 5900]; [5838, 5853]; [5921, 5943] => 2.1 AA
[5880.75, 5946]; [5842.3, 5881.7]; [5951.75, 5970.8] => 2.3 AA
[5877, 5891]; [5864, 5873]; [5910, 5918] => 0.6 AA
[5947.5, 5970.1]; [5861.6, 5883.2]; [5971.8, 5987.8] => 0.0 AA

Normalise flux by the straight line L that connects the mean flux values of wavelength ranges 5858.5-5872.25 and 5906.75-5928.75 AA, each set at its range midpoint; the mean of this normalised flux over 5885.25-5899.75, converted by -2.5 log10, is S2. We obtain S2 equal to 0.12 mag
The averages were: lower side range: 13.5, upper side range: 13.3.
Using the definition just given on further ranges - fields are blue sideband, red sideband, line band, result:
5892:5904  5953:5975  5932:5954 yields -0.02 mag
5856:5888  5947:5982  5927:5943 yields 0.01 mag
